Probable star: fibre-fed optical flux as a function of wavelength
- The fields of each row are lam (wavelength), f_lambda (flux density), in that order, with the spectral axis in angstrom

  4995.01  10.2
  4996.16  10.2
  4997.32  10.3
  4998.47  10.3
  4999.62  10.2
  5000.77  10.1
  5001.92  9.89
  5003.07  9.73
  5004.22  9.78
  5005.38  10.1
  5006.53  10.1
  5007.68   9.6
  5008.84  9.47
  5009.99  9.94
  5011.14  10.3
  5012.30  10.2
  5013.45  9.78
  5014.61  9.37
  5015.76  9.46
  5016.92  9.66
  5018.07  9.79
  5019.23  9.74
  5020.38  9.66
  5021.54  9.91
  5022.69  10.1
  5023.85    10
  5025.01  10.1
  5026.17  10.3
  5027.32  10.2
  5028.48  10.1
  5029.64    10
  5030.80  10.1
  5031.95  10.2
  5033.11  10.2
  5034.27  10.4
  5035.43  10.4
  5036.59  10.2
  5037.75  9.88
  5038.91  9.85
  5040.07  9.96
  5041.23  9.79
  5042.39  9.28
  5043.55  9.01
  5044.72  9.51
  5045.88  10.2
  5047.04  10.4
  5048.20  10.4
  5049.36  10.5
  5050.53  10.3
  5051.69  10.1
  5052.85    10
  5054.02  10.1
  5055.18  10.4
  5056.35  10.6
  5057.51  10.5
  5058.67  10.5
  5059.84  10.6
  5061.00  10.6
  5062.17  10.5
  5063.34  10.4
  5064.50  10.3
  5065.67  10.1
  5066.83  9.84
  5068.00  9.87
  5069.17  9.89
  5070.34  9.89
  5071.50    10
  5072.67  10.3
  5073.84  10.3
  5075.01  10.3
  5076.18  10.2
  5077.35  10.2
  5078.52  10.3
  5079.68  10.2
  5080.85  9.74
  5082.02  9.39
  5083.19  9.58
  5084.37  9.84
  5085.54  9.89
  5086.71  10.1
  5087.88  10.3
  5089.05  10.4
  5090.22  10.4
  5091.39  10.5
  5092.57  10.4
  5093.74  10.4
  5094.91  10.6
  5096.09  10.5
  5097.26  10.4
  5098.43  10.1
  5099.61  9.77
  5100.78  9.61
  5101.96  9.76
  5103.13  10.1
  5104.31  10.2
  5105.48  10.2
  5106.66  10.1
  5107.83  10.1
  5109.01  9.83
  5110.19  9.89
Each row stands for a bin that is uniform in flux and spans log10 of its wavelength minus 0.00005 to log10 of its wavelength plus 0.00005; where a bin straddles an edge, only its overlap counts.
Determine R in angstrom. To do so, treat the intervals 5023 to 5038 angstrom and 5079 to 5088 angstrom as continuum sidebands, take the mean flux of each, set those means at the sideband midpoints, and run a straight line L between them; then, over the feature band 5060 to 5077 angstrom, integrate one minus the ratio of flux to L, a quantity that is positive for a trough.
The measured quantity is -0.4 angstrom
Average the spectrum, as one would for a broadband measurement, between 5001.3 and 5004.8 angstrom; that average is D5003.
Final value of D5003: 9.81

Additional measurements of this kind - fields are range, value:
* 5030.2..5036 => 10.3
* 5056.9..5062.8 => 10.5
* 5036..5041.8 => 9.94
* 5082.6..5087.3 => 9.84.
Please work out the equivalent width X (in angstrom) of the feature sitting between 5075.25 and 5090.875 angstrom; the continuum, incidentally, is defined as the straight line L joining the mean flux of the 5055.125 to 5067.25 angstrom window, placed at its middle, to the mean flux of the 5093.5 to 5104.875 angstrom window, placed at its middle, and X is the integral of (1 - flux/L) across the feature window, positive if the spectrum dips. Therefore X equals 0.3 angstrom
